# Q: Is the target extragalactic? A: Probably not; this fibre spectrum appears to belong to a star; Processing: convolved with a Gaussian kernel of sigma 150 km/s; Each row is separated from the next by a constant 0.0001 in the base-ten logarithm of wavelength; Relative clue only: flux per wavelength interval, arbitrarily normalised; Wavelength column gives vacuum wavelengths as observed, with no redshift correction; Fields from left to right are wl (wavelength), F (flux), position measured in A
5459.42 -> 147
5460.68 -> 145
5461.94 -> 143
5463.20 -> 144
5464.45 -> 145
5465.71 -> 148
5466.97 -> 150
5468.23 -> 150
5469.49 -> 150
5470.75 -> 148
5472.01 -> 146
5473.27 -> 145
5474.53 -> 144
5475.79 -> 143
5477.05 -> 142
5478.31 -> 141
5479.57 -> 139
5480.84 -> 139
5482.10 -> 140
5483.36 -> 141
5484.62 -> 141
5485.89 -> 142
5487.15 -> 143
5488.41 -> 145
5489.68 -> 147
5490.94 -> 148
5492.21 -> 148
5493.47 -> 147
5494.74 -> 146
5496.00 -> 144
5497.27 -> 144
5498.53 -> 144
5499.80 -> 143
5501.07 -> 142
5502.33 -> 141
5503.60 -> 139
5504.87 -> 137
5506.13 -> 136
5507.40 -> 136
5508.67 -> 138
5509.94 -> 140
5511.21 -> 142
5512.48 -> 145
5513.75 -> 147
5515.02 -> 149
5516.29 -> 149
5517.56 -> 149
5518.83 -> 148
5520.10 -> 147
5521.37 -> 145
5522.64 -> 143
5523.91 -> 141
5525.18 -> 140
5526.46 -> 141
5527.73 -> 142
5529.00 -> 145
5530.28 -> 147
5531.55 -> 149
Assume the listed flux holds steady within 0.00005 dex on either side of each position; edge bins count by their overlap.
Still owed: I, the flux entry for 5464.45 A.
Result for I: 145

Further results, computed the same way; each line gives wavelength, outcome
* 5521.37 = 145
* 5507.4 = 136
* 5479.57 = 139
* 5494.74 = 146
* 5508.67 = 138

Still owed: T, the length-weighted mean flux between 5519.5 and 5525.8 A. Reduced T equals 143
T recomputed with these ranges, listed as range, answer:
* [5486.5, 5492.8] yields 146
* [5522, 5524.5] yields 142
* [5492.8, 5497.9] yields 145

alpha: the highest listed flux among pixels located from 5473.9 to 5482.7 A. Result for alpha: 144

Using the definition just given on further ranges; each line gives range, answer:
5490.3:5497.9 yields 148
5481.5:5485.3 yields 141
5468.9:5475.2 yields 150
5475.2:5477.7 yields 143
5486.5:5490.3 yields 147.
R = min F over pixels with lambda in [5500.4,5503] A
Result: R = 141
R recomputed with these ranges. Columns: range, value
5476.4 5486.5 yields 139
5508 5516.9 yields 138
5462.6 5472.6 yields 144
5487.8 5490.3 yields 145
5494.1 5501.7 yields 142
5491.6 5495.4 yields 146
